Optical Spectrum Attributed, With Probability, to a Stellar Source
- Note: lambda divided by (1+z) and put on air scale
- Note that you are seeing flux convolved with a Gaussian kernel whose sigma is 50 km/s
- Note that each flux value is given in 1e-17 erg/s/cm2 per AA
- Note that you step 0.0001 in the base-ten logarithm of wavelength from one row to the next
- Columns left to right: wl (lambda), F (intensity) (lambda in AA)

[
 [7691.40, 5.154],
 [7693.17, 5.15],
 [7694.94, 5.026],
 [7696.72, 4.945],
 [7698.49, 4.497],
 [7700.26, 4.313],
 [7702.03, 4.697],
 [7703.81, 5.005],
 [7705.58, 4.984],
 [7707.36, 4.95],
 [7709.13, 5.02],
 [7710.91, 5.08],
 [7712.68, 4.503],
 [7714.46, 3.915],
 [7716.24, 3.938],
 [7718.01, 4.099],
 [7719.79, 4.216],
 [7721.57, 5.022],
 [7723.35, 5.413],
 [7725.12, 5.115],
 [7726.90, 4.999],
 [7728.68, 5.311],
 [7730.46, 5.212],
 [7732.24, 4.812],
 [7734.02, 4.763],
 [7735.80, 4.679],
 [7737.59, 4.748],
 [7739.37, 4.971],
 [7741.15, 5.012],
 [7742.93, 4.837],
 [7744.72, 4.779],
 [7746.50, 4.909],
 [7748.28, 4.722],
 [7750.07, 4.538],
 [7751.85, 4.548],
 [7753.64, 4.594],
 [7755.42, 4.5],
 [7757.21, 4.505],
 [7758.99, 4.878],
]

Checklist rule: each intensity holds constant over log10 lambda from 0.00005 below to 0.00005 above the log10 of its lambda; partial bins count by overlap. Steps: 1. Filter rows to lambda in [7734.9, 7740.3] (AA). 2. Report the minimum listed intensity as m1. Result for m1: 4.679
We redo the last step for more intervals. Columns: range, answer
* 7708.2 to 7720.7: 3.915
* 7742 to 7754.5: 4.538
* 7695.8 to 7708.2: 4.313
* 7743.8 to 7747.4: 4.779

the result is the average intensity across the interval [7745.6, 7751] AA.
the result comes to 4.73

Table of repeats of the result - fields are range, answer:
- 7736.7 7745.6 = 4.87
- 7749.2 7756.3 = 4.55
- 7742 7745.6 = 4.8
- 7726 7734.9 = 5.02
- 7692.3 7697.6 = 5.03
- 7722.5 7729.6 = 5.21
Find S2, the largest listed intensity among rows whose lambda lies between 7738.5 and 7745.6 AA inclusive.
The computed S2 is 5.012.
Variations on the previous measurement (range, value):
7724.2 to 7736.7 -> 5.311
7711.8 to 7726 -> 5.413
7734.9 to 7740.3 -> 4.971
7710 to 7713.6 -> 5.08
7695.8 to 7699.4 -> 4.945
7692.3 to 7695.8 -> 5.15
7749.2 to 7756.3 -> 4.594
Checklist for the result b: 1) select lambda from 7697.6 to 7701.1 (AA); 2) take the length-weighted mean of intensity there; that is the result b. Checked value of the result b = 4.41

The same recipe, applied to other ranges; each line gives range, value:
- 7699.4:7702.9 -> 4.51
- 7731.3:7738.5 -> 4.75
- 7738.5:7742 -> 4.99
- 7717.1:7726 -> 4.77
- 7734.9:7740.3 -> 4.8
